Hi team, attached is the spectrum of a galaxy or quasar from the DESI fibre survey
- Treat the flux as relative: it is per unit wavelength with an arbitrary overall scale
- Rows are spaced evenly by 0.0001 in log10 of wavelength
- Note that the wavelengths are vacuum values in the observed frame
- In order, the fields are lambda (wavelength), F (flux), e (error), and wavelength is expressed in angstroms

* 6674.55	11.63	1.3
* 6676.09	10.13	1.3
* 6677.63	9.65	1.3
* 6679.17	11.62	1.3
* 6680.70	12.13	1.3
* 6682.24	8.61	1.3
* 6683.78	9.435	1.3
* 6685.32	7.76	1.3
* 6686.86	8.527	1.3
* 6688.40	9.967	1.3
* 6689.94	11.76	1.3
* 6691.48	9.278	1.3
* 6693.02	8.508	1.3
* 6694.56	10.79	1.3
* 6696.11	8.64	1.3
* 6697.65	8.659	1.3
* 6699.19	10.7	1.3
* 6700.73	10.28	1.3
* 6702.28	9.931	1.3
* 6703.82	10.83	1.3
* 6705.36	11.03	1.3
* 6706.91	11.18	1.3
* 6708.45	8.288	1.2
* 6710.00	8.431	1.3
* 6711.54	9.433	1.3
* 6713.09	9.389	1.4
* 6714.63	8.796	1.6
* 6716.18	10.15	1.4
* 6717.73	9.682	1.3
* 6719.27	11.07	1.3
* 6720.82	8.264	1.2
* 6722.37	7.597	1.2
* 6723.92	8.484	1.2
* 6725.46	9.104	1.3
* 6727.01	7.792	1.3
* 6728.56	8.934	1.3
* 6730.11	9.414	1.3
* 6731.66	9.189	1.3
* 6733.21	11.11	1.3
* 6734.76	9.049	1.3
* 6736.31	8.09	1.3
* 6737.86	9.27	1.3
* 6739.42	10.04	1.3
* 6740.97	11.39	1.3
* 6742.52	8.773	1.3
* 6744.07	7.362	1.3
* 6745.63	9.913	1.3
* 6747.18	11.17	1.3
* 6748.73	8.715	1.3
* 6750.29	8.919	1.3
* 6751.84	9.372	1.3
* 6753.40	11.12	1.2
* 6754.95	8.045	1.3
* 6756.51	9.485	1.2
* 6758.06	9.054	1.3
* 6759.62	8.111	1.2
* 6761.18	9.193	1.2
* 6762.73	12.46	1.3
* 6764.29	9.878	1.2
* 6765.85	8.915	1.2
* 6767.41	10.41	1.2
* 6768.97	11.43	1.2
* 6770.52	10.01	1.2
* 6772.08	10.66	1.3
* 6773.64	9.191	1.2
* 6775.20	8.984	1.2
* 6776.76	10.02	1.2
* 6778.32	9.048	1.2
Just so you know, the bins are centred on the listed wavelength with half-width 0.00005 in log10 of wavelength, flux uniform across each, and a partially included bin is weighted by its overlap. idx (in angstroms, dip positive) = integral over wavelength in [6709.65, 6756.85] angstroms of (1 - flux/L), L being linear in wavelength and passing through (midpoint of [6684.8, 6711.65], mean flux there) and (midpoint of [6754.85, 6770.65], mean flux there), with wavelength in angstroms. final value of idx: 2.2 angstroms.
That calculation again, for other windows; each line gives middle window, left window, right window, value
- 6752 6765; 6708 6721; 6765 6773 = 0.56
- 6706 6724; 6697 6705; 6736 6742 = 1.34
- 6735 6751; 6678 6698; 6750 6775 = 0.64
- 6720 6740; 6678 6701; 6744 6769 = 1.52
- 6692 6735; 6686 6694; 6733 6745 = 0.06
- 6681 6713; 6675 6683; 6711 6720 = 1.52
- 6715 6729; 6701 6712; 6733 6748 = 1.07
